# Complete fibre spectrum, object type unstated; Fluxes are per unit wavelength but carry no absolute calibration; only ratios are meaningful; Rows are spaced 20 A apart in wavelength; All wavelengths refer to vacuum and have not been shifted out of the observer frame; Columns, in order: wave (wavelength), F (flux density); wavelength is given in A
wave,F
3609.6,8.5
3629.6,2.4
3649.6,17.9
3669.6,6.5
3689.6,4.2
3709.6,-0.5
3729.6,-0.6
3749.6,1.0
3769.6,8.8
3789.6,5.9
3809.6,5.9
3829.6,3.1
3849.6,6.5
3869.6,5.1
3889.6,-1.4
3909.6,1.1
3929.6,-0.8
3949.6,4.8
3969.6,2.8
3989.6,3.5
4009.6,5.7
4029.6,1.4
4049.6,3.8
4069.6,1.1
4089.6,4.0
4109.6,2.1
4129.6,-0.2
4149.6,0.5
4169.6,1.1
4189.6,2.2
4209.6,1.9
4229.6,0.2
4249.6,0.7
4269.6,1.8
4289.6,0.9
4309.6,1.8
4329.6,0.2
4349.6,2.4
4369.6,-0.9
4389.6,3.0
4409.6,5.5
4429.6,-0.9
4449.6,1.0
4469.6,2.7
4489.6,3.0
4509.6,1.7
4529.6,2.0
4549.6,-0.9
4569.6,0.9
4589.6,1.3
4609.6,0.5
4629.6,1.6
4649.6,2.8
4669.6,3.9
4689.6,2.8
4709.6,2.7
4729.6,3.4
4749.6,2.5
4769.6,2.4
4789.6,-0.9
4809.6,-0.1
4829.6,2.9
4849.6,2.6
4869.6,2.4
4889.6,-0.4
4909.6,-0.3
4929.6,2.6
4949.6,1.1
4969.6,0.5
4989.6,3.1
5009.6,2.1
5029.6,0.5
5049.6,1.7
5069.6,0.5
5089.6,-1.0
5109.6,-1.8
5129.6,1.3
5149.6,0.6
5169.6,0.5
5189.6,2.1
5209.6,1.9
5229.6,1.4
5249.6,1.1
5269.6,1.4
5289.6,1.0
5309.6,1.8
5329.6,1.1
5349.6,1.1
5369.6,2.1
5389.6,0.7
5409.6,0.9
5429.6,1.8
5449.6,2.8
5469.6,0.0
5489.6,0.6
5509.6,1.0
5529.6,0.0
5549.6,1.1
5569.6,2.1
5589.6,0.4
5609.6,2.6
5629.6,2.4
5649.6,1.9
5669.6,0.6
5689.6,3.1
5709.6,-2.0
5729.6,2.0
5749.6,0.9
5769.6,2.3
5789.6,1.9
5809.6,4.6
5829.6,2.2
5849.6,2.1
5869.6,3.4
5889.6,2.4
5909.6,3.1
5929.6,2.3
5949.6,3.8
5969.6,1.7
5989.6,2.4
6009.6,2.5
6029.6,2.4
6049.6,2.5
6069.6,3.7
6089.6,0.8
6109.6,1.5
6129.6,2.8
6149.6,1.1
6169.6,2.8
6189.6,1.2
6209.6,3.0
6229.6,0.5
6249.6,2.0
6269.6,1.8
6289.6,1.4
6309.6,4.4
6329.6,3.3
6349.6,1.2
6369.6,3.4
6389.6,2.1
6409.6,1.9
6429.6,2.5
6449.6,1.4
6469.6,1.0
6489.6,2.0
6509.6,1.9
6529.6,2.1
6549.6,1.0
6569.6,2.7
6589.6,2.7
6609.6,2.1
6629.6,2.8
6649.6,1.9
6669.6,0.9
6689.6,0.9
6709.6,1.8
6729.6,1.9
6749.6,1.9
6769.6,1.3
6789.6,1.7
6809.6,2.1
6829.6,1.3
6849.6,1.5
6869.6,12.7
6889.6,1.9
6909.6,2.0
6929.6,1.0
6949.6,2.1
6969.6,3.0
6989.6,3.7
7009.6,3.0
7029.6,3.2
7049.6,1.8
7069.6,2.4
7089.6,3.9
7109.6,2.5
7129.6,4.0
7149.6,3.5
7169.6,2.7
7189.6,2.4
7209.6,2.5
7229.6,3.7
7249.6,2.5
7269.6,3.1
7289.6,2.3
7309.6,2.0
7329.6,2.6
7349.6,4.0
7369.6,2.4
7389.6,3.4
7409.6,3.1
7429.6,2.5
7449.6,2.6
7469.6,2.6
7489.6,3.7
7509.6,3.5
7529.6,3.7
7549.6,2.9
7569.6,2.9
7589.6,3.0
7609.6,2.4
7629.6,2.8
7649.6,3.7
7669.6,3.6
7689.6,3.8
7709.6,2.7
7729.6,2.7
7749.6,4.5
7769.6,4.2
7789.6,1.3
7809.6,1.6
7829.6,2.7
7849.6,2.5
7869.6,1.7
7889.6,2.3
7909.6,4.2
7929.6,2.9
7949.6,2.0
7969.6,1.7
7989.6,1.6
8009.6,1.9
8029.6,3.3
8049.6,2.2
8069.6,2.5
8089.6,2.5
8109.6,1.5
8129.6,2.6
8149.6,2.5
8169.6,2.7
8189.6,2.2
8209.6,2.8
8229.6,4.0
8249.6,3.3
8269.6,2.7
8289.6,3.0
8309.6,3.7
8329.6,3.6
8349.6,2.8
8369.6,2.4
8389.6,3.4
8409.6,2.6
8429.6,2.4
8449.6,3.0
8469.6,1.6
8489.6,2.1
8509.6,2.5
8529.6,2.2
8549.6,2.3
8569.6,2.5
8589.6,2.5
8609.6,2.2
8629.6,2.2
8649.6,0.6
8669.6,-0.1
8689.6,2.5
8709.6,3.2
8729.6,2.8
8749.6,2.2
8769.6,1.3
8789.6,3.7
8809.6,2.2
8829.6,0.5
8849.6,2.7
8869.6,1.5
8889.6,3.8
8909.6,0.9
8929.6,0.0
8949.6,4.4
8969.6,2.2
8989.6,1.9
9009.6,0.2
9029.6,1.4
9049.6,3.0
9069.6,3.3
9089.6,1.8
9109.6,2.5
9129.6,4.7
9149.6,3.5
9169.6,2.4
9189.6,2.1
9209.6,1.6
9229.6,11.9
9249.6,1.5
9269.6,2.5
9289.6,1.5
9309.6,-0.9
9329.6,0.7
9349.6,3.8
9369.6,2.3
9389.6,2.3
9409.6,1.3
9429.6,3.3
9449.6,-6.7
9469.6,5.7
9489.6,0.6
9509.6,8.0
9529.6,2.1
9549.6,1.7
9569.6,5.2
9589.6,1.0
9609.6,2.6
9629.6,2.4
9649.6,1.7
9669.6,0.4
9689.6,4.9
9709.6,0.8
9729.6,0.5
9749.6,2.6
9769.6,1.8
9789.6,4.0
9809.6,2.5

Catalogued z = 0.842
